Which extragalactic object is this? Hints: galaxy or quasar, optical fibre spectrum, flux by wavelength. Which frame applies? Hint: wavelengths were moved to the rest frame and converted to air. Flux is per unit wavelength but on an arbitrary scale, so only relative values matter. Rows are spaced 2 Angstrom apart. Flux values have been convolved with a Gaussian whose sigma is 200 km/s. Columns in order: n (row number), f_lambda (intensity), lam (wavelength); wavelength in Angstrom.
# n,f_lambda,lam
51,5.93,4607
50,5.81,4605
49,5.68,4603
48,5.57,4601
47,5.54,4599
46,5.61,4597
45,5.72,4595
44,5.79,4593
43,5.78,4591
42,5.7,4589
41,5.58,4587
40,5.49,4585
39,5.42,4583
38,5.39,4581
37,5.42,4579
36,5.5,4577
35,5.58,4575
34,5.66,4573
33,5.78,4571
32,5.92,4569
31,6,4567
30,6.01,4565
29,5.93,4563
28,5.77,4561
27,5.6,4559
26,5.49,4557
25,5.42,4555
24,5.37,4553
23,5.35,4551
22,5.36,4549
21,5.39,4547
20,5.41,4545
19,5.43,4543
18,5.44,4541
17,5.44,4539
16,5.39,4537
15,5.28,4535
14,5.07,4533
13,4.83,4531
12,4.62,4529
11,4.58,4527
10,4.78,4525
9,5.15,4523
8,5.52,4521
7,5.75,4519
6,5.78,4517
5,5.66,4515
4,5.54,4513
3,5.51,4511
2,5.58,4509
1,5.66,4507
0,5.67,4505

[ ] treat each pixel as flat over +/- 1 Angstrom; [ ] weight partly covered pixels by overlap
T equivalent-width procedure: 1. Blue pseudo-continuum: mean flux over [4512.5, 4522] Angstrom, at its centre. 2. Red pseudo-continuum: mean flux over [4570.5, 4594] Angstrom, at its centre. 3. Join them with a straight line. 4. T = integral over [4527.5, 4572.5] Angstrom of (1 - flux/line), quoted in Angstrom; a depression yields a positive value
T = 1.3 Angstrom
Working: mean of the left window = 5.66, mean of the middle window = 5.46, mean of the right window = 5.59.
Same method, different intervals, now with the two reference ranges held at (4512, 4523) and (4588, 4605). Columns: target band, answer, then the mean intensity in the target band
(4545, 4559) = 0.56 Angstrom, 5.41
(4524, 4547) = 2.03 Angstrom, 5.13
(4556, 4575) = -0.45 Angstrom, 5.78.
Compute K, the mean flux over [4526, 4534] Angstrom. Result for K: 4.78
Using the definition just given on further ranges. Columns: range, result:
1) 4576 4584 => 5.43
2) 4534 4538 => 5.33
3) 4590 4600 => 5.69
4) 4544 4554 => 5.38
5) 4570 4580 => 5.59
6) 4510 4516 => 5.57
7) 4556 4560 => 5.54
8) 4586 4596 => 5.71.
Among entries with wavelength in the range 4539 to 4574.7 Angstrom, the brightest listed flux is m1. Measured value 6.01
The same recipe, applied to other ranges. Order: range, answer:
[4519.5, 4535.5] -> 5.52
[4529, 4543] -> 5.44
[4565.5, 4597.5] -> 6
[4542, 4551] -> 5.43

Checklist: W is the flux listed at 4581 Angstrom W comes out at 5.39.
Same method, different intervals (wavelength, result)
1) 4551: 5.35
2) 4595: 5.72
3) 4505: 5.67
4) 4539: 5.44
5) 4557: 5.49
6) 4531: 4.83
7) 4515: 5.66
